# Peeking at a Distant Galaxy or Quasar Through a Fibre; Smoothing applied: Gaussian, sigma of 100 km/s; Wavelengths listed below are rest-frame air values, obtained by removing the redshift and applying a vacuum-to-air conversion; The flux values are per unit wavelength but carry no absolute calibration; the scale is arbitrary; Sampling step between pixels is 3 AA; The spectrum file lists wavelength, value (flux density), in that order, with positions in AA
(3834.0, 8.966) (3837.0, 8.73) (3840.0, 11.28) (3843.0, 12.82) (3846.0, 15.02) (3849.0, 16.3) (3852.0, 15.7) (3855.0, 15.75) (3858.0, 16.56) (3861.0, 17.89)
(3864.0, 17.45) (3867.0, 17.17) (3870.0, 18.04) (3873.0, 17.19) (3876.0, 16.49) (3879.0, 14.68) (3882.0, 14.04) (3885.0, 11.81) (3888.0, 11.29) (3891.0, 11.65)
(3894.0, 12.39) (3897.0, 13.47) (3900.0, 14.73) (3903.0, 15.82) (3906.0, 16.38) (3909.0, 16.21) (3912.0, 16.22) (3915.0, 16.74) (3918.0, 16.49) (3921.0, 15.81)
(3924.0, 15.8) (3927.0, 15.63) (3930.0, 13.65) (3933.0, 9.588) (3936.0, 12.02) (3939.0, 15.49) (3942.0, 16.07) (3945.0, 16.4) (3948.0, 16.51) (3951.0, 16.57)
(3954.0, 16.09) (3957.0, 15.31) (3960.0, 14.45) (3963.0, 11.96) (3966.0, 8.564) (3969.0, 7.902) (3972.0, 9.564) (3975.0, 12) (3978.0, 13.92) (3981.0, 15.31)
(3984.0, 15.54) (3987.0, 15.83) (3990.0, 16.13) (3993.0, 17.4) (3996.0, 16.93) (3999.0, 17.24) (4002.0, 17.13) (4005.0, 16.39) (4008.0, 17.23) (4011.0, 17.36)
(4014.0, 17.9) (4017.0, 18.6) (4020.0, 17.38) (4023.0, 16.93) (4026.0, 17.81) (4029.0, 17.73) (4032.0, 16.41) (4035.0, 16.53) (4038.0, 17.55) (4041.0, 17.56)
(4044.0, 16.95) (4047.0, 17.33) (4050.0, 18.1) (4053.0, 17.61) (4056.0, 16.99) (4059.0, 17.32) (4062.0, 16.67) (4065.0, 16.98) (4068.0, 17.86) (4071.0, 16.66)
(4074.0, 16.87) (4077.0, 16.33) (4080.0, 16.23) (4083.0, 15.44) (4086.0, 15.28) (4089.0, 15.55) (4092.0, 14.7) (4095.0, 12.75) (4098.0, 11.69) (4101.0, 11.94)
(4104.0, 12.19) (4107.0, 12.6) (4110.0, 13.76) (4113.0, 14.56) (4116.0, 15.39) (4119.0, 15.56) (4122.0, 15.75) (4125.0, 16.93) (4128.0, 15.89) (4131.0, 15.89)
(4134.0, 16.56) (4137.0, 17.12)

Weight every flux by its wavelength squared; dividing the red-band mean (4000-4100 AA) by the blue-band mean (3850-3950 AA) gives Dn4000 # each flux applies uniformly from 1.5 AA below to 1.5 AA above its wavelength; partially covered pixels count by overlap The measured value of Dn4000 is 1.18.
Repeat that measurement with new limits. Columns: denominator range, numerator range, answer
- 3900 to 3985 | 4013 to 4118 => 1.19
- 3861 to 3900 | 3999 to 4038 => 1.26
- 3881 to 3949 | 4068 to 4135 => 1.13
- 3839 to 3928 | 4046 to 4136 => 1.13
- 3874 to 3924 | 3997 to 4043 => 1.25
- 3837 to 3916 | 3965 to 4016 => 1.06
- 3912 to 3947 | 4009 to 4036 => 1.22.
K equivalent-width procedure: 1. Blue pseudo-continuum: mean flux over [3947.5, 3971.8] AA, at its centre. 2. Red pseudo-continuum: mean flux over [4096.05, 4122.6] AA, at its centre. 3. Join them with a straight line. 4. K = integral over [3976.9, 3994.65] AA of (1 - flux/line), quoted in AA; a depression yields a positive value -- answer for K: -3.4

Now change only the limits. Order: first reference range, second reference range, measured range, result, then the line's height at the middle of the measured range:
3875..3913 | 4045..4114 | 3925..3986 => 3.9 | 14.6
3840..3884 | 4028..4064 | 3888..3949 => 5.7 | 16.3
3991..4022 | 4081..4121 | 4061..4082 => -2.4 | 15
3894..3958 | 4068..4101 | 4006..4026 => -3.2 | 15.2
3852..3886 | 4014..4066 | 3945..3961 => 0.8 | 16.7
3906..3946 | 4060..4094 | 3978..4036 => -4.3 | 15.7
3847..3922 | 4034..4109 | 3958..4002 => 4.9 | 15.6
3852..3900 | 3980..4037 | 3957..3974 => 5.6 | 16.3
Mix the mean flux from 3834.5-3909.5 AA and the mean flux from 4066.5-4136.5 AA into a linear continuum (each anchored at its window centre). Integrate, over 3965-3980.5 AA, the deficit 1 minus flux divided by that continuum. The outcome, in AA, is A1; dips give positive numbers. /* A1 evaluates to 4.3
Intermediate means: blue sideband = 14.7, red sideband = 15.1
